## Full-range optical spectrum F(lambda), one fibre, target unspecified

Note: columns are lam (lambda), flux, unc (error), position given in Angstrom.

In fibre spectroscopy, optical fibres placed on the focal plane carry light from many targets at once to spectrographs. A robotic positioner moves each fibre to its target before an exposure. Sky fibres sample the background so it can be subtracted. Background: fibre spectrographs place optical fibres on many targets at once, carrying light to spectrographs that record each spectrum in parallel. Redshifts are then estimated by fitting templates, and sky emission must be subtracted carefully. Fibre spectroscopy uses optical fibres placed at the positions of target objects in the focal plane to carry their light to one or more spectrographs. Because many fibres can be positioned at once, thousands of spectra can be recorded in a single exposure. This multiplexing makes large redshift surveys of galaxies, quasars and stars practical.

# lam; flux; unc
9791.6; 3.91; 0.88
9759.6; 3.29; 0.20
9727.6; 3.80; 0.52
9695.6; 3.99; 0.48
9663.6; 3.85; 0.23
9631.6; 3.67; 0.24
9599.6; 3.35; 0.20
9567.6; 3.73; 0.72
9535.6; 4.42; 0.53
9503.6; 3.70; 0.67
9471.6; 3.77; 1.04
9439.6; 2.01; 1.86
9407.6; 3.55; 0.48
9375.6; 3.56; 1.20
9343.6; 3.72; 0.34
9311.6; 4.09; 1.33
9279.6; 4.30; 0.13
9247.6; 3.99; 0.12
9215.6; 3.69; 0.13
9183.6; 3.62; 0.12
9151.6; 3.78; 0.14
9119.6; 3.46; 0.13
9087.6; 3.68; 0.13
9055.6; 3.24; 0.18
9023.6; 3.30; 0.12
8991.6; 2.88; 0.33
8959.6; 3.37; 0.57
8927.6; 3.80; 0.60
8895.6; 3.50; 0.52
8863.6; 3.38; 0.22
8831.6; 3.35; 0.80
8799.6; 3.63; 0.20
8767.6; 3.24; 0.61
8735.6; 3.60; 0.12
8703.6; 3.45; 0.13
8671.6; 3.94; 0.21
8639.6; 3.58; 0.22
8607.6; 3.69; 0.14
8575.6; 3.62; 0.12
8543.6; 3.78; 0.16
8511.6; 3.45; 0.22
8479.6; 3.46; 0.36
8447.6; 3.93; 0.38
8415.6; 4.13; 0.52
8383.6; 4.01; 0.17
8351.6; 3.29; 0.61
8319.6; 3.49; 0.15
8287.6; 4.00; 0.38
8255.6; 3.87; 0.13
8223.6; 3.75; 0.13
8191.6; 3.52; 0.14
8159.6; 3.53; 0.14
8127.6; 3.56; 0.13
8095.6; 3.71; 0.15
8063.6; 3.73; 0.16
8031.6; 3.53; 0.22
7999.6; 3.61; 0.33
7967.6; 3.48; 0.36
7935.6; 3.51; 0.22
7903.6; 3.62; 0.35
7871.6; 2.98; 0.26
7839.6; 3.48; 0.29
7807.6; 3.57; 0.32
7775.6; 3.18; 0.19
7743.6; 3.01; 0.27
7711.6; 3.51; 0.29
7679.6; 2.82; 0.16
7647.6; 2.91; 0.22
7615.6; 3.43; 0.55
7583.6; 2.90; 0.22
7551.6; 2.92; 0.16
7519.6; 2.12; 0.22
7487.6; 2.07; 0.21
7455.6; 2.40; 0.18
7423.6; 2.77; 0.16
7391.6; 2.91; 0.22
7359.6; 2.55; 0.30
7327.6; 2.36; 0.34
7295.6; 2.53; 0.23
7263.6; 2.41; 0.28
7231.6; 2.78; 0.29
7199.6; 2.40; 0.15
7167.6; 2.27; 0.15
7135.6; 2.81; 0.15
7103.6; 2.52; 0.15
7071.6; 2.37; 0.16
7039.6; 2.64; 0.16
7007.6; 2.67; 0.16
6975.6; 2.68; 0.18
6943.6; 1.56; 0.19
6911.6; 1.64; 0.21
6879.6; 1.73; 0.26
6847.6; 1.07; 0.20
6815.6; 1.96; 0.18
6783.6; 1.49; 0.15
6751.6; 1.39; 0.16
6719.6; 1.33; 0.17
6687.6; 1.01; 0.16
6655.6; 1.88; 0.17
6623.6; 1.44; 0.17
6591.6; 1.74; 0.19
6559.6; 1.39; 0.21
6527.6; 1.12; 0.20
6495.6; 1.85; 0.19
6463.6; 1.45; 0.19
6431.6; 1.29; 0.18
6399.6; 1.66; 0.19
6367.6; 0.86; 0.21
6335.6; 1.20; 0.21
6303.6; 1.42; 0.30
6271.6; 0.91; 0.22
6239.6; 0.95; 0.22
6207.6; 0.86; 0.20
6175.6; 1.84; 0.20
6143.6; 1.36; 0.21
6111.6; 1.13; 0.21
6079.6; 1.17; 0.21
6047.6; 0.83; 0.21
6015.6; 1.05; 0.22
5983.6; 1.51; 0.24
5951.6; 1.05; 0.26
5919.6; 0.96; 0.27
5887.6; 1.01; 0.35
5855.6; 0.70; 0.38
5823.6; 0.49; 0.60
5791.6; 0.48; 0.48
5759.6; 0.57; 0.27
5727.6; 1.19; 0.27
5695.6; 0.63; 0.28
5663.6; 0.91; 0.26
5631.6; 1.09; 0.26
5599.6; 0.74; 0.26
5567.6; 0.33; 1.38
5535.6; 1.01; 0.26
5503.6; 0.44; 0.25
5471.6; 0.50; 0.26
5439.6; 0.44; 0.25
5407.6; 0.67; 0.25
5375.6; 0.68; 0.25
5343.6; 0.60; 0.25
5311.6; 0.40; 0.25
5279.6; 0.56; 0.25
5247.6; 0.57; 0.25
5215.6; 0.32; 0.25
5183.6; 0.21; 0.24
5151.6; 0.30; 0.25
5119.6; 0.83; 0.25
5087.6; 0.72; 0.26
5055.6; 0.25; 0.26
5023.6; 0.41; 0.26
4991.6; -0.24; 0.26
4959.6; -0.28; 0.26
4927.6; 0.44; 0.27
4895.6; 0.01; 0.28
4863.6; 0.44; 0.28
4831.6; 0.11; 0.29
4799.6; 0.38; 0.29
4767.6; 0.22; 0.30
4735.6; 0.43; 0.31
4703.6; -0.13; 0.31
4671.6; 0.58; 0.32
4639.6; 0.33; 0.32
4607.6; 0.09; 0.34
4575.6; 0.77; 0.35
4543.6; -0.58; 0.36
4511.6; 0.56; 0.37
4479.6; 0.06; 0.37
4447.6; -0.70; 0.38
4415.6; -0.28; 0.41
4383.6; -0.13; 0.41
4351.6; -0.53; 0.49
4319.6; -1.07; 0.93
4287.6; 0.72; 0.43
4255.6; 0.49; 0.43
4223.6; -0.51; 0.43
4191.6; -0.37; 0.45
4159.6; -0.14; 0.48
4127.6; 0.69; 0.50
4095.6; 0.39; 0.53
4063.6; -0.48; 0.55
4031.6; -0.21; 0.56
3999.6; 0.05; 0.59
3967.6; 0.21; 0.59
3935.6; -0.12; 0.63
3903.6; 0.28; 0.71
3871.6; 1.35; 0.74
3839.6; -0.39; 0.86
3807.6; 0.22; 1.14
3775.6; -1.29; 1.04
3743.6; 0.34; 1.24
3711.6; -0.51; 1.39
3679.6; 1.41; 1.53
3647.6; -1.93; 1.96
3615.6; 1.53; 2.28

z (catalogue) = 0.746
